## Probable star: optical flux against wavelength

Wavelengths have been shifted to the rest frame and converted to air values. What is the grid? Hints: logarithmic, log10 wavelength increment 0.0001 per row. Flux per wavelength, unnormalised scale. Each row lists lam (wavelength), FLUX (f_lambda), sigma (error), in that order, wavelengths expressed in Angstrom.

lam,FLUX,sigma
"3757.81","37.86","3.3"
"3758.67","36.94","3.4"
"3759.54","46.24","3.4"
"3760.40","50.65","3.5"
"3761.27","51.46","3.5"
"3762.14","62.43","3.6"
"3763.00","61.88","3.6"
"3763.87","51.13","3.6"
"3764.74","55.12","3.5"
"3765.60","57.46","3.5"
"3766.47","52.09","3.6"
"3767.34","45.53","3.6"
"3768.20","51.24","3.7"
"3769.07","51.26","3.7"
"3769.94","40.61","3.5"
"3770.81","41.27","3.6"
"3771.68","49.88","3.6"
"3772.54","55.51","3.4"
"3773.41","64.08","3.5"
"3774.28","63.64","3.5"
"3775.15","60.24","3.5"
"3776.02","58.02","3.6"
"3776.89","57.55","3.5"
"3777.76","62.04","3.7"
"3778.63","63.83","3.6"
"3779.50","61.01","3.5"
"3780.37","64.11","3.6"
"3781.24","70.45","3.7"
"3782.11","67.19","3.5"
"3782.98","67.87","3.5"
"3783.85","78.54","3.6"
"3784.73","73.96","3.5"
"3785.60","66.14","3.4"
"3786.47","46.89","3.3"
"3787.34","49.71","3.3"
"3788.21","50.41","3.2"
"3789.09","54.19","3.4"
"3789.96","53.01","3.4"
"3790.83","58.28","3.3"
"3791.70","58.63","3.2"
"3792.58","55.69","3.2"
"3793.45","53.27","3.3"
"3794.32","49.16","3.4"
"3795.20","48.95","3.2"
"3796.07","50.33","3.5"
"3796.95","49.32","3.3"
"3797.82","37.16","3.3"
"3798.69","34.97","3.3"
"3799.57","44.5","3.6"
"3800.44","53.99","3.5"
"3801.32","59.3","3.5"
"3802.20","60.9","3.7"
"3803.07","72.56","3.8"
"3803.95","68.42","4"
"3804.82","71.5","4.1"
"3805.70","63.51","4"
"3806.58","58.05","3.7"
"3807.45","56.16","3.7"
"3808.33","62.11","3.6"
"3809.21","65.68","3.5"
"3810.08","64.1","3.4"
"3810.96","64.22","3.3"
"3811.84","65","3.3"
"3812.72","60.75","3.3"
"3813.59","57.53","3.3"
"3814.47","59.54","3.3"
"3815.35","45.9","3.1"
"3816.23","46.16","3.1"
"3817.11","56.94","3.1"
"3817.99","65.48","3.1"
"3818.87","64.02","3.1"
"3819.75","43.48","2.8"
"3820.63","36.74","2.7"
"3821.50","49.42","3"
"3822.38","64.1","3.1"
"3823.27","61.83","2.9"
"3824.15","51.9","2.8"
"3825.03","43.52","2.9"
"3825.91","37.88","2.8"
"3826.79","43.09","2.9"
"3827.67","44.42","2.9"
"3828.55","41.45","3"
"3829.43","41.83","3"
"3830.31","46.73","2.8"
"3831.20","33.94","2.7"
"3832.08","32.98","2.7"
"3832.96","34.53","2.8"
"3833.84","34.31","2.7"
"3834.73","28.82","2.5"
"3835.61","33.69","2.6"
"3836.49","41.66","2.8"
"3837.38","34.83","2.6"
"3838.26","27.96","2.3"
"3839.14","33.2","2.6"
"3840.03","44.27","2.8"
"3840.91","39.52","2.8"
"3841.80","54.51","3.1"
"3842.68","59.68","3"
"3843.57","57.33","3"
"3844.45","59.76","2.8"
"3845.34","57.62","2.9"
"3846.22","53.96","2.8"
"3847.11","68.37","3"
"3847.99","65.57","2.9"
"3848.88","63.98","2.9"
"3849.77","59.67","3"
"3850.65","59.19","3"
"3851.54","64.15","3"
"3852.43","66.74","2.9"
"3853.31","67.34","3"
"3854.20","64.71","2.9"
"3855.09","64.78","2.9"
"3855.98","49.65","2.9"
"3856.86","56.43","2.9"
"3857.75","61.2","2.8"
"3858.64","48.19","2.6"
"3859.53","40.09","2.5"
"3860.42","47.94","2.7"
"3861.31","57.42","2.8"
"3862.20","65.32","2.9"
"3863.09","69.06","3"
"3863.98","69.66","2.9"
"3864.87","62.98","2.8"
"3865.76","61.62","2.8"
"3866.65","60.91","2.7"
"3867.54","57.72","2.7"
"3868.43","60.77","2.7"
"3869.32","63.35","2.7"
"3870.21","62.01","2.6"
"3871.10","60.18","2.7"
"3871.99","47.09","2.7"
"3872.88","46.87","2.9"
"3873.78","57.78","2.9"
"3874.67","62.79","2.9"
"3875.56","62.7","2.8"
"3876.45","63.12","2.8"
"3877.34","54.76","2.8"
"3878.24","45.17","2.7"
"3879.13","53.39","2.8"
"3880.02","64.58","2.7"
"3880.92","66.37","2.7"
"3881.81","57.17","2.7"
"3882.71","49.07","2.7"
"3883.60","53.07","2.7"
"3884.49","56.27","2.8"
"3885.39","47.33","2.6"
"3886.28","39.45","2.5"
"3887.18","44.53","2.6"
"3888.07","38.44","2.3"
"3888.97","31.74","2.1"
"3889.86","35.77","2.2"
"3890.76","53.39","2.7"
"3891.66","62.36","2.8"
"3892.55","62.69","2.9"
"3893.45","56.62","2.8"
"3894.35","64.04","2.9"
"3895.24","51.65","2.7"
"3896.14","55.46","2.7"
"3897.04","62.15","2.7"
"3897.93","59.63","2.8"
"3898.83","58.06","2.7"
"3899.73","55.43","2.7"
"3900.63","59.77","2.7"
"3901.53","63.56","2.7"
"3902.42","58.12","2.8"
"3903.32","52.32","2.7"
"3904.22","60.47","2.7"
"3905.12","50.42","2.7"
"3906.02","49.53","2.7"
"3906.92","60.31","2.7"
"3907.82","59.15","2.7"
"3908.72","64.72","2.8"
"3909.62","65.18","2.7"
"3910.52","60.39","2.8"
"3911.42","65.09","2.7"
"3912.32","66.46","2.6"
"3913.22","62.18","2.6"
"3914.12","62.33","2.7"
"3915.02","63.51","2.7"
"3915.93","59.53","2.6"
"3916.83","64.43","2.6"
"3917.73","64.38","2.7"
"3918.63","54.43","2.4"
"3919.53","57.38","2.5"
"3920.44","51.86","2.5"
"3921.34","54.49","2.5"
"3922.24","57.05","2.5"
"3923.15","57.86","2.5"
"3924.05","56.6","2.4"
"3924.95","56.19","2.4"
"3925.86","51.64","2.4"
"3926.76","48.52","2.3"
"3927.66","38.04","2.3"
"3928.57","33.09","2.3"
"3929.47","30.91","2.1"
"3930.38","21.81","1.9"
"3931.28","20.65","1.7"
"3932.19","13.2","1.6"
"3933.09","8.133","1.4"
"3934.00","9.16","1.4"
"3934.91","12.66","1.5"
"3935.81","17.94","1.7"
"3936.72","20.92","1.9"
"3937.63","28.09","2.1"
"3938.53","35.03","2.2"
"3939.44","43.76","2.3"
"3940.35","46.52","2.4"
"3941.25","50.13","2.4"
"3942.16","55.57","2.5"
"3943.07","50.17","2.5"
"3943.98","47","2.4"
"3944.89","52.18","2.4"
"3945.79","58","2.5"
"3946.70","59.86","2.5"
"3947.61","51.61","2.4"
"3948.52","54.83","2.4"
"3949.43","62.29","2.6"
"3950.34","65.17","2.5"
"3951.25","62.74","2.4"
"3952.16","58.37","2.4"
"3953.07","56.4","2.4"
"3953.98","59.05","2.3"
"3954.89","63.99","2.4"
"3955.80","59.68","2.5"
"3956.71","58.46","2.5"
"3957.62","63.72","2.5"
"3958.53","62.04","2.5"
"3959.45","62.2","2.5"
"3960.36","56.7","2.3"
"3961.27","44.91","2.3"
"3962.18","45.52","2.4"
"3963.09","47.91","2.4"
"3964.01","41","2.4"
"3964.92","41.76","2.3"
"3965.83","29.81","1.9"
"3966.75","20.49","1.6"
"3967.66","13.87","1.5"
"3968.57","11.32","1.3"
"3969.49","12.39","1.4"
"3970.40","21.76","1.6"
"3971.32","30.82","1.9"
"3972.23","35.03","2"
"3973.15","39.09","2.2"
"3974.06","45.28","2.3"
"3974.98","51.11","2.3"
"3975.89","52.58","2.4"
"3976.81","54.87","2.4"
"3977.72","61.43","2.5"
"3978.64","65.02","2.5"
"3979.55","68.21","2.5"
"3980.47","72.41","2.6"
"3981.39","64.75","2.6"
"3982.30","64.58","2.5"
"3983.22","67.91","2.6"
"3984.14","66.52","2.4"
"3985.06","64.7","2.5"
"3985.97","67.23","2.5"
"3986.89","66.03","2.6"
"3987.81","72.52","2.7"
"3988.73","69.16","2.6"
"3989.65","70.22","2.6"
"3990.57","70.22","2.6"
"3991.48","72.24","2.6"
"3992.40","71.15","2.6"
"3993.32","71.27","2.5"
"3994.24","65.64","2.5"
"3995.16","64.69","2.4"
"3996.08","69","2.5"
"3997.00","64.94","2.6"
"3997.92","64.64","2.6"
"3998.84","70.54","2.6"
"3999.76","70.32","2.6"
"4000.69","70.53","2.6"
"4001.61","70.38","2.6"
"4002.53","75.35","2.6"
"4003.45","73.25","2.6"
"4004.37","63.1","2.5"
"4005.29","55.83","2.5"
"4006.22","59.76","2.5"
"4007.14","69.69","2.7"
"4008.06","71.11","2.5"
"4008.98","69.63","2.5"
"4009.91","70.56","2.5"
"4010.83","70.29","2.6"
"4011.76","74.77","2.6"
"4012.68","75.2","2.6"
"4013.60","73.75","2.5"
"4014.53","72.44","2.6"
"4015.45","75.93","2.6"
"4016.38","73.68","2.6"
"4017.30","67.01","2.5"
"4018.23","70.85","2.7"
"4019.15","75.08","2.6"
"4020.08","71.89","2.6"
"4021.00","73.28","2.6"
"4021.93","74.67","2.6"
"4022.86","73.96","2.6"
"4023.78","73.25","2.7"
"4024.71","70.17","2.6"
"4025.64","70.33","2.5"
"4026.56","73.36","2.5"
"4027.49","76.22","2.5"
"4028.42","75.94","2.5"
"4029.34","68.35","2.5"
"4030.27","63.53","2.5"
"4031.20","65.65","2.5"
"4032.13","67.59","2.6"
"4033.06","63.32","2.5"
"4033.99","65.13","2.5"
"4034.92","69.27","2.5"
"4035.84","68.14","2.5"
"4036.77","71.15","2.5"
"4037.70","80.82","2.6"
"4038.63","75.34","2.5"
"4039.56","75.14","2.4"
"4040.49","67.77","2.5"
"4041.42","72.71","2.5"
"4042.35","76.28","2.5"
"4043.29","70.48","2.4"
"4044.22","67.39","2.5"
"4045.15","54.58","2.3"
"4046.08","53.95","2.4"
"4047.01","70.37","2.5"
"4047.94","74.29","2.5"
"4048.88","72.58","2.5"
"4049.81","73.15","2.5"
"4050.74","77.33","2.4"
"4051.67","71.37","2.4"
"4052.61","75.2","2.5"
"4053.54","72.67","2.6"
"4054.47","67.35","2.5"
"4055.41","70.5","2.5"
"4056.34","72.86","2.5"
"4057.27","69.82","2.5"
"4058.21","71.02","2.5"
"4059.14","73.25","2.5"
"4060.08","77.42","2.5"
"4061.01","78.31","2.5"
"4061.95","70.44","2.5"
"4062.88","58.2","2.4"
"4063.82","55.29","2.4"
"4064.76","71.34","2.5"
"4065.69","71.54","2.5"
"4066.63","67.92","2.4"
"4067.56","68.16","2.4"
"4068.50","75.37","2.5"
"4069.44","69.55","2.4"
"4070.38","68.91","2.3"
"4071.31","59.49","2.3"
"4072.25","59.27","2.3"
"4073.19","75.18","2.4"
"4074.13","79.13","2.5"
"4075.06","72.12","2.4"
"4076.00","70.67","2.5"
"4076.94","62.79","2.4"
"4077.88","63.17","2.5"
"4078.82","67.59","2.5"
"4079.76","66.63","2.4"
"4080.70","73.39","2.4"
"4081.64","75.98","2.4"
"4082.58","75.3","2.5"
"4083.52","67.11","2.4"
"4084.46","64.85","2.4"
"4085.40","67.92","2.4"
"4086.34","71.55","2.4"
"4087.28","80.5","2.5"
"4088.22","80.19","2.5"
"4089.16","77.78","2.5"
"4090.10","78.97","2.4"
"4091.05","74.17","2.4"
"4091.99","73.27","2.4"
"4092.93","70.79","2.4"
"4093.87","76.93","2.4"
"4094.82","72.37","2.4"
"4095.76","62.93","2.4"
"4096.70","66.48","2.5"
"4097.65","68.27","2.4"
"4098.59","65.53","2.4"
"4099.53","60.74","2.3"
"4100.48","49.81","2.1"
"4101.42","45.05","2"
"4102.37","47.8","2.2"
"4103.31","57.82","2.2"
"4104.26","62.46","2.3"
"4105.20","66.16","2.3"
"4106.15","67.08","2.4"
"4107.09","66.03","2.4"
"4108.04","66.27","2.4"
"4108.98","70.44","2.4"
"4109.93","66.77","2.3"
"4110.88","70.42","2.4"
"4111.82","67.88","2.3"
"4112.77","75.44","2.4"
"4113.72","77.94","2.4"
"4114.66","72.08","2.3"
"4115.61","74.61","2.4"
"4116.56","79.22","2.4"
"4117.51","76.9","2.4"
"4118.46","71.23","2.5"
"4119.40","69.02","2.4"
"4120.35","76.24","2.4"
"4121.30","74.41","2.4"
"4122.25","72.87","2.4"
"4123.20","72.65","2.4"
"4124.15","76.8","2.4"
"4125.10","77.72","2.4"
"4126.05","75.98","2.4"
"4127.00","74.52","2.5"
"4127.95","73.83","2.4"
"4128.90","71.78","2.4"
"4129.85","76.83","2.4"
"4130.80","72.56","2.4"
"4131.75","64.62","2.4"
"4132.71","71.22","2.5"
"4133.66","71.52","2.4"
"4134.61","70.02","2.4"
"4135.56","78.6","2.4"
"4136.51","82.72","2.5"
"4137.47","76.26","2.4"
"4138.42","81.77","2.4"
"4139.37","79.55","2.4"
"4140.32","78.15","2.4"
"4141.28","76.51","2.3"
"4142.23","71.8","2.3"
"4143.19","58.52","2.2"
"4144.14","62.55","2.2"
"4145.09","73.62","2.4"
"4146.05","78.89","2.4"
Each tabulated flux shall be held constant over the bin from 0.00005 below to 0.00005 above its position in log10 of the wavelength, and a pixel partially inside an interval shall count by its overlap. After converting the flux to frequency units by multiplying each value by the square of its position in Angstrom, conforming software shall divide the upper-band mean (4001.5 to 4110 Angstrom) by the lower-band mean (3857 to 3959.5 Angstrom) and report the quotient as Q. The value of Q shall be 1.4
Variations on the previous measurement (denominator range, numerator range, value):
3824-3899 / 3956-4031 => 1.25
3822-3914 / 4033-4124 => 1.43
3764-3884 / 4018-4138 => 1.46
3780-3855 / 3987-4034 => 1.44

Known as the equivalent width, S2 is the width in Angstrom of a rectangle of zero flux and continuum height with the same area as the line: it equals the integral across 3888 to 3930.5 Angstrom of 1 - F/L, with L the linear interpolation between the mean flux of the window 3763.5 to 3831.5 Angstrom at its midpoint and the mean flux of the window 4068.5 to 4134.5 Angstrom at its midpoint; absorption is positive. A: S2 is 3.8 Angstrom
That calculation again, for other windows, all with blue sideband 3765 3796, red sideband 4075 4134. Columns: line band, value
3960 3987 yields 7.3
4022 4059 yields -1.7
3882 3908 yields 3.5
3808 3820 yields -0.1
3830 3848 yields 4.6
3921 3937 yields 7.4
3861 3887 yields 1.3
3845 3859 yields -0.2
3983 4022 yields -2.2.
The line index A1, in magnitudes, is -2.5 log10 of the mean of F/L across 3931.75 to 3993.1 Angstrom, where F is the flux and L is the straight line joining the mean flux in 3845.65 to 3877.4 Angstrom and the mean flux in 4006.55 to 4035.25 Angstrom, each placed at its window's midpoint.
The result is 0.33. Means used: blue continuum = 59.7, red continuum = 71.1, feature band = 49.4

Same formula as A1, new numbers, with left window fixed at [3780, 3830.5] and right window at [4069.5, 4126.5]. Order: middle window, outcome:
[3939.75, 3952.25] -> 0.14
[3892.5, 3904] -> 0.03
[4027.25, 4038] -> -0.04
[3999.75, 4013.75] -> -0.07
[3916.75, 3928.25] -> 0.13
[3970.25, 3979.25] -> 0.33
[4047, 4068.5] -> -0.05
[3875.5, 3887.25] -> 0.10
